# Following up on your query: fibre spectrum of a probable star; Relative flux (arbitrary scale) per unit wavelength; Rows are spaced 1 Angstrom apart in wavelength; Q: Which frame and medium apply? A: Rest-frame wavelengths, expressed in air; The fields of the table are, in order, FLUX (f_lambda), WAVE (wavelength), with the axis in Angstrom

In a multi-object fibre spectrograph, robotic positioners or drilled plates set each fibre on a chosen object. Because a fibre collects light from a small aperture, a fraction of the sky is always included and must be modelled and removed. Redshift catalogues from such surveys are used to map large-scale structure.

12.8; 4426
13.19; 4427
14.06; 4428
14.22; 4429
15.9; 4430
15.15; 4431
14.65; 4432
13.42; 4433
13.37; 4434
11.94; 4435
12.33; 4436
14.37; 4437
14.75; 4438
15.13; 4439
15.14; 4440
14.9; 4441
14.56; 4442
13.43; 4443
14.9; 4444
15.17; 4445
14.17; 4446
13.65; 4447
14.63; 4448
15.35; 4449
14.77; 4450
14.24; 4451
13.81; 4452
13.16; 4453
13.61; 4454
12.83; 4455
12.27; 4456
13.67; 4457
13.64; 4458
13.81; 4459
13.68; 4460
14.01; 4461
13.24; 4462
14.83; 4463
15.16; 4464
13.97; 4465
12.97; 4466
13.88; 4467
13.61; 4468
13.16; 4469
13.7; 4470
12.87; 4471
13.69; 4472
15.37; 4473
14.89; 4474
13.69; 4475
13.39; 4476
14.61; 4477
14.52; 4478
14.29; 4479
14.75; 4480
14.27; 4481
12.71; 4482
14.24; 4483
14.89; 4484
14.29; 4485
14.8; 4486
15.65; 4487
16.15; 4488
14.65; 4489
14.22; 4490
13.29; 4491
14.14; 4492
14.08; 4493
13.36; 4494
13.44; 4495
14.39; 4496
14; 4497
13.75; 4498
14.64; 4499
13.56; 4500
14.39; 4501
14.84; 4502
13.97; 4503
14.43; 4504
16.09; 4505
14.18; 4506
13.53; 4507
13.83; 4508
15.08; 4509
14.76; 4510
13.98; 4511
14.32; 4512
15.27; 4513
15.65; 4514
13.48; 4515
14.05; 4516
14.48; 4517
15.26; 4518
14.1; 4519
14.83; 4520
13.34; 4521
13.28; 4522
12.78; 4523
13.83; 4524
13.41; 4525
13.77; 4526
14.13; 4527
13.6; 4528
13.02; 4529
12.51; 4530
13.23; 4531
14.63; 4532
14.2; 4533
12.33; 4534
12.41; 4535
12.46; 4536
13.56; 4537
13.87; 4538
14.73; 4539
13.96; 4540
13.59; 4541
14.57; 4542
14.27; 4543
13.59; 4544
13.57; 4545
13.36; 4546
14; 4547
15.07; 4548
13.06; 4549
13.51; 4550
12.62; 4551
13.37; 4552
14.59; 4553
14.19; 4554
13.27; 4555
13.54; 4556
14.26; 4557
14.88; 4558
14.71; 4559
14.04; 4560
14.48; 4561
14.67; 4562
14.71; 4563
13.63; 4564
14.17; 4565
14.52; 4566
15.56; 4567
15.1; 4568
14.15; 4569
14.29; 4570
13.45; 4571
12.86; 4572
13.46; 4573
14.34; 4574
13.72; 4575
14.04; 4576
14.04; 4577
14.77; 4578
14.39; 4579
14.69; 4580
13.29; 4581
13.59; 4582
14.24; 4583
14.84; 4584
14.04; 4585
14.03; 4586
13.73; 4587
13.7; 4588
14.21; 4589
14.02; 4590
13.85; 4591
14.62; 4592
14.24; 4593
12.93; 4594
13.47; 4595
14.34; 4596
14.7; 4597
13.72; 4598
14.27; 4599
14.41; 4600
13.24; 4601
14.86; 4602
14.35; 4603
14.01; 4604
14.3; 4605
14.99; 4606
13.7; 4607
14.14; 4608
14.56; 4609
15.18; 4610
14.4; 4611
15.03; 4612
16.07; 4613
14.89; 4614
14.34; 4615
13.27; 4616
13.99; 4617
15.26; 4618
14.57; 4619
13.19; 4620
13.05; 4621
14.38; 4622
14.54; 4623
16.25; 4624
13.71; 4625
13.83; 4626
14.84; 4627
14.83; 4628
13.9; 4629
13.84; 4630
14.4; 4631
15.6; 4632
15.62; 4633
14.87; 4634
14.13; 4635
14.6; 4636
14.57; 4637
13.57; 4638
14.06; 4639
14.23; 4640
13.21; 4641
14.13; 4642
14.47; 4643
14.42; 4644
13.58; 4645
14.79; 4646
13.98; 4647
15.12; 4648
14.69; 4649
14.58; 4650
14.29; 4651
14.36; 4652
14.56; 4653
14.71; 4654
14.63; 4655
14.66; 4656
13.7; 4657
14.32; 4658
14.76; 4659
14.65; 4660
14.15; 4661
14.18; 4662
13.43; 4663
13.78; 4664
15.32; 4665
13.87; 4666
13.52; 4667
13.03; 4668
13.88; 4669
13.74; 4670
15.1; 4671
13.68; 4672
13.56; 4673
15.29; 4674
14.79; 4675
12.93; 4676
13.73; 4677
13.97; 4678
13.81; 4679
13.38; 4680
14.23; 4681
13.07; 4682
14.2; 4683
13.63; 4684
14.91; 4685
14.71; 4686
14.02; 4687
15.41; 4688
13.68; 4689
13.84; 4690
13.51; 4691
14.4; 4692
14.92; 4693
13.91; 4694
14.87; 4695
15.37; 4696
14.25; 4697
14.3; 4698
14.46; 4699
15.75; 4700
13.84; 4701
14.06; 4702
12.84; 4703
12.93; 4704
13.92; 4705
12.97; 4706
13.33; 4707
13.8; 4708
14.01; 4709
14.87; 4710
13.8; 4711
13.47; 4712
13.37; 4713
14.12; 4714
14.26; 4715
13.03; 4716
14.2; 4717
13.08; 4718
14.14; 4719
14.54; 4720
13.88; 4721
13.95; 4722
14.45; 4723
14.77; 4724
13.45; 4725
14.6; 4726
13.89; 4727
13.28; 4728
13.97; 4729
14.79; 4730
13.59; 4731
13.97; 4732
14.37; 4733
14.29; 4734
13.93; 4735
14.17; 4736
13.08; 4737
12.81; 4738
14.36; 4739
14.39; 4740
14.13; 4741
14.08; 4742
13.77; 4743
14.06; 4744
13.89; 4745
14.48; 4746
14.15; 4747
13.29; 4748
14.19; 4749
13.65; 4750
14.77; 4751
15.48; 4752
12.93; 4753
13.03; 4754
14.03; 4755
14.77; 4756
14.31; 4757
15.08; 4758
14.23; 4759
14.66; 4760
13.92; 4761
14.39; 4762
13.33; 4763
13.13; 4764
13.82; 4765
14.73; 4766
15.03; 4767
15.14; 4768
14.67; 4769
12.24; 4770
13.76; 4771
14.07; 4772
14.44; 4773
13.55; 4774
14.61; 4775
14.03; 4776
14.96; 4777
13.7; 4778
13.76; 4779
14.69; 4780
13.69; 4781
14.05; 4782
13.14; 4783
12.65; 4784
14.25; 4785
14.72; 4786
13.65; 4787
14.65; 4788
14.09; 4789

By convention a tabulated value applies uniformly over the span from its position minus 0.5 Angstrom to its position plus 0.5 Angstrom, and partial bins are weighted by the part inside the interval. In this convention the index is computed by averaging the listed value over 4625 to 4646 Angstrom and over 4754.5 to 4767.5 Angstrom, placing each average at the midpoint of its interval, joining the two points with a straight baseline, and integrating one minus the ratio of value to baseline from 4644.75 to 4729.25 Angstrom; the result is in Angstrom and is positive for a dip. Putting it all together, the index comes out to 1.2 Angstrom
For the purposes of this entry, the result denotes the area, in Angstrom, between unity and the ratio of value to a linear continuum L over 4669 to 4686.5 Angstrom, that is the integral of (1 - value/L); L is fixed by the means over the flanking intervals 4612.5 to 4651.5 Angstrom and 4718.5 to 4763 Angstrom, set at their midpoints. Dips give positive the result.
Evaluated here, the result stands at 0.3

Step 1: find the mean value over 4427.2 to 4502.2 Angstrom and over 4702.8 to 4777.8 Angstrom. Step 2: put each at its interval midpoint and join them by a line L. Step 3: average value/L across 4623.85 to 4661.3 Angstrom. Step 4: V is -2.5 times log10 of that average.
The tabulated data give -0.03 mag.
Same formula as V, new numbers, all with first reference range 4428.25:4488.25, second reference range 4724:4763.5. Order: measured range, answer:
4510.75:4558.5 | 0.02 mag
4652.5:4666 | -0.02 mag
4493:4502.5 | 0.01 mag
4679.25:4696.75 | -0.01 mag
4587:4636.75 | -0.02 mag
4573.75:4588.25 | 0.00 mag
